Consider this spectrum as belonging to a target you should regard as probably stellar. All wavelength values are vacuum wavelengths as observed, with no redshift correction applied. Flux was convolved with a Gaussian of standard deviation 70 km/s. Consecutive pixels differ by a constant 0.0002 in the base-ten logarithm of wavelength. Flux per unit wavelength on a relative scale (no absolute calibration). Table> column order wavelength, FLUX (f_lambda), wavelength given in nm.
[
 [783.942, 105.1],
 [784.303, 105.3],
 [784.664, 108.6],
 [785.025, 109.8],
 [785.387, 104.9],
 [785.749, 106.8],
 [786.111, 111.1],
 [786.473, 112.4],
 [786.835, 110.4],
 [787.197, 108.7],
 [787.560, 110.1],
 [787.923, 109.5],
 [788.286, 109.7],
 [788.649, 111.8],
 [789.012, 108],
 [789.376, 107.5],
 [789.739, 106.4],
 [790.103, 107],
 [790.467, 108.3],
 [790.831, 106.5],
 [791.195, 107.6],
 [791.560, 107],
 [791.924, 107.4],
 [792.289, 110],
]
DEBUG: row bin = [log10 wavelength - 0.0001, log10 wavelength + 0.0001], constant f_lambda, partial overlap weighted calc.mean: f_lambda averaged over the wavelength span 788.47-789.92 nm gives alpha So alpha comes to 108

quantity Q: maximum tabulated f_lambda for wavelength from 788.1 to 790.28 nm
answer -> 111.8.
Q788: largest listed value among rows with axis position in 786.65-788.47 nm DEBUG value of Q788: 110.4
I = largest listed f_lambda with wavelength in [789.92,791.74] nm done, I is 108.3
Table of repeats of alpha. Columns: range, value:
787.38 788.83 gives 110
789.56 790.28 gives 107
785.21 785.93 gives 106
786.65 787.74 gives 110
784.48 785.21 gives 109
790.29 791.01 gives 107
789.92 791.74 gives 107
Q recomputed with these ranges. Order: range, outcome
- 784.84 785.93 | 109.8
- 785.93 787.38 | 112.4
